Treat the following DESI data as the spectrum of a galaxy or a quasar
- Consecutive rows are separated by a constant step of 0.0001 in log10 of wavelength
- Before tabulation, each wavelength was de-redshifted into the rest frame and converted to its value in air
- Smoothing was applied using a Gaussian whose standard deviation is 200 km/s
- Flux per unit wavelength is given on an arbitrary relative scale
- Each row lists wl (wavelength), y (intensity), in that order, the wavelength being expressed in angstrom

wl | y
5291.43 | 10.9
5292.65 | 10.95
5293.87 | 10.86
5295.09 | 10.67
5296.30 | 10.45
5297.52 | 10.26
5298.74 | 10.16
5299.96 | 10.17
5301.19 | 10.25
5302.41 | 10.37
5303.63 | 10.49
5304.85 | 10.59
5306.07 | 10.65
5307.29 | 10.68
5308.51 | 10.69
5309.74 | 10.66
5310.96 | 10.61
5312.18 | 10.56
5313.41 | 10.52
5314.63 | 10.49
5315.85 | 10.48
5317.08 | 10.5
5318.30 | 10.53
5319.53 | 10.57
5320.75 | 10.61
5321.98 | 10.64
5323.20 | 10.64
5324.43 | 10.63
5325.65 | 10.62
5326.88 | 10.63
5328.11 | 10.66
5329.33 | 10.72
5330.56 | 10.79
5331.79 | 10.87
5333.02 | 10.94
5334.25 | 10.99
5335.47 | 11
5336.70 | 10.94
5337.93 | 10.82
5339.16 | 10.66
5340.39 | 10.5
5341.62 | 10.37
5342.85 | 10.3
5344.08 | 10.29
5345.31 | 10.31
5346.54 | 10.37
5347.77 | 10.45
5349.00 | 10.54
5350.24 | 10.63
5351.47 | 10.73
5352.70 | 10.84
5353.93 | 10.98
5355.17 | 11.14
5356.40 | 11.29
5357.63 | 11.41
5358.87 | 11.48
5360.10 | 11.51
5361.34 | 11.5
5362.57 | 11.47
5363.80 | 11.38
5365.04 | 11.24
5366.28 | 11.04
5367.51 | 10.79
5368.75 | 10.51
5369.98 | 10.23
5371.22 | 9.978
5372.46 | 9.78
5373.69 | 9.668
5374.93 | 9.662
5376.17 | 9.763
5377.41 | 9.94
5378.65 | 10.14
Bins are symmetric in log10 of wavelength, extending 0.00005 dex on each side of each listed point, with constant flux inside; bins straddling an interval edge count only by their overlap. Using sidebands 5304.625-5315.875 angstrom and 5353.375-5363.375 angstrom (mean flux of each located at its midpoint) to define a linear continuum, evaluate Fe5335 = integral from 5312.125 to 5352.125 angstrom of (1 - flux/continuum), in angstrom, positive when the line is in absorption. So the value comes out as 1.19 angstrom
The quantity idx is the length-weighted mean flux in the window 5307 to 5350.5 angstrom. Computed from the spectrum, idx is 10.6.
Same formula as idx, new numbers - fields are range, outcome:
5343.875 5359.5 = 10.8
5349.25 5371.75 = 11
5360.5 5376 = 10.6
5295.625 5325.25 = 10.5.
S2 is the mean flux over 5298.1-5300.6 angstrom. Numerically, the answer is 10.1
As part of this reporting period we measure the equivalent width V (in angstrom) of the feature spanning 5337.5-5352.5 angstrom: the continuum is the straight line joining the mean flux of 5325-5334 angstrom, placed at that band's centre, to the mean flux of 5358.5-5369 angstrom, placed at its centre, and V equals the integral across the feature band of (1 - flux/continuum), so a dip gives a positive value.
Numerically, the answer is 0.6 angstrom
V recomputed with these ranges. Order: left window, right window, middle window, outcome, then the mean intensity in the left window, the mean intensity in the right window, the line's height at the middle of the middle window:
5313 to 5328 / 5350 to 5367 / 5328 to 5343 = 0.1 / 10.6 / 11.2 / 10.8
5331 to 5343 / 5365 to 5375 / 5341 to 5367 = -1.0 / 10.8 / 10.3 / 10.5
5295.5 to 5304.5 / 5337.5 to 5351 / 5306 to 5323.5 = -0.4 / 10.3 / 10.5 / 10.4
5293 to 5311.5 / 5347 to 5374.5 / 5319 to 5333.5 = -0.1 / 10.5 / 10.8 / 10.6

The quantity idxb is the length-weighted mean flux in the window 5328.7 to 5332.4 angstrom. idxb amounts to 10.8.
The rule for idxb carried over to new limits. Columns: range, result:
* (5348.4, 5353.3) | 10.7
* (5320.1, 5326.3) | 10.6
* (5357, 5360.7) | 11.5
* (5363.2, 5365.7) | 11.3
